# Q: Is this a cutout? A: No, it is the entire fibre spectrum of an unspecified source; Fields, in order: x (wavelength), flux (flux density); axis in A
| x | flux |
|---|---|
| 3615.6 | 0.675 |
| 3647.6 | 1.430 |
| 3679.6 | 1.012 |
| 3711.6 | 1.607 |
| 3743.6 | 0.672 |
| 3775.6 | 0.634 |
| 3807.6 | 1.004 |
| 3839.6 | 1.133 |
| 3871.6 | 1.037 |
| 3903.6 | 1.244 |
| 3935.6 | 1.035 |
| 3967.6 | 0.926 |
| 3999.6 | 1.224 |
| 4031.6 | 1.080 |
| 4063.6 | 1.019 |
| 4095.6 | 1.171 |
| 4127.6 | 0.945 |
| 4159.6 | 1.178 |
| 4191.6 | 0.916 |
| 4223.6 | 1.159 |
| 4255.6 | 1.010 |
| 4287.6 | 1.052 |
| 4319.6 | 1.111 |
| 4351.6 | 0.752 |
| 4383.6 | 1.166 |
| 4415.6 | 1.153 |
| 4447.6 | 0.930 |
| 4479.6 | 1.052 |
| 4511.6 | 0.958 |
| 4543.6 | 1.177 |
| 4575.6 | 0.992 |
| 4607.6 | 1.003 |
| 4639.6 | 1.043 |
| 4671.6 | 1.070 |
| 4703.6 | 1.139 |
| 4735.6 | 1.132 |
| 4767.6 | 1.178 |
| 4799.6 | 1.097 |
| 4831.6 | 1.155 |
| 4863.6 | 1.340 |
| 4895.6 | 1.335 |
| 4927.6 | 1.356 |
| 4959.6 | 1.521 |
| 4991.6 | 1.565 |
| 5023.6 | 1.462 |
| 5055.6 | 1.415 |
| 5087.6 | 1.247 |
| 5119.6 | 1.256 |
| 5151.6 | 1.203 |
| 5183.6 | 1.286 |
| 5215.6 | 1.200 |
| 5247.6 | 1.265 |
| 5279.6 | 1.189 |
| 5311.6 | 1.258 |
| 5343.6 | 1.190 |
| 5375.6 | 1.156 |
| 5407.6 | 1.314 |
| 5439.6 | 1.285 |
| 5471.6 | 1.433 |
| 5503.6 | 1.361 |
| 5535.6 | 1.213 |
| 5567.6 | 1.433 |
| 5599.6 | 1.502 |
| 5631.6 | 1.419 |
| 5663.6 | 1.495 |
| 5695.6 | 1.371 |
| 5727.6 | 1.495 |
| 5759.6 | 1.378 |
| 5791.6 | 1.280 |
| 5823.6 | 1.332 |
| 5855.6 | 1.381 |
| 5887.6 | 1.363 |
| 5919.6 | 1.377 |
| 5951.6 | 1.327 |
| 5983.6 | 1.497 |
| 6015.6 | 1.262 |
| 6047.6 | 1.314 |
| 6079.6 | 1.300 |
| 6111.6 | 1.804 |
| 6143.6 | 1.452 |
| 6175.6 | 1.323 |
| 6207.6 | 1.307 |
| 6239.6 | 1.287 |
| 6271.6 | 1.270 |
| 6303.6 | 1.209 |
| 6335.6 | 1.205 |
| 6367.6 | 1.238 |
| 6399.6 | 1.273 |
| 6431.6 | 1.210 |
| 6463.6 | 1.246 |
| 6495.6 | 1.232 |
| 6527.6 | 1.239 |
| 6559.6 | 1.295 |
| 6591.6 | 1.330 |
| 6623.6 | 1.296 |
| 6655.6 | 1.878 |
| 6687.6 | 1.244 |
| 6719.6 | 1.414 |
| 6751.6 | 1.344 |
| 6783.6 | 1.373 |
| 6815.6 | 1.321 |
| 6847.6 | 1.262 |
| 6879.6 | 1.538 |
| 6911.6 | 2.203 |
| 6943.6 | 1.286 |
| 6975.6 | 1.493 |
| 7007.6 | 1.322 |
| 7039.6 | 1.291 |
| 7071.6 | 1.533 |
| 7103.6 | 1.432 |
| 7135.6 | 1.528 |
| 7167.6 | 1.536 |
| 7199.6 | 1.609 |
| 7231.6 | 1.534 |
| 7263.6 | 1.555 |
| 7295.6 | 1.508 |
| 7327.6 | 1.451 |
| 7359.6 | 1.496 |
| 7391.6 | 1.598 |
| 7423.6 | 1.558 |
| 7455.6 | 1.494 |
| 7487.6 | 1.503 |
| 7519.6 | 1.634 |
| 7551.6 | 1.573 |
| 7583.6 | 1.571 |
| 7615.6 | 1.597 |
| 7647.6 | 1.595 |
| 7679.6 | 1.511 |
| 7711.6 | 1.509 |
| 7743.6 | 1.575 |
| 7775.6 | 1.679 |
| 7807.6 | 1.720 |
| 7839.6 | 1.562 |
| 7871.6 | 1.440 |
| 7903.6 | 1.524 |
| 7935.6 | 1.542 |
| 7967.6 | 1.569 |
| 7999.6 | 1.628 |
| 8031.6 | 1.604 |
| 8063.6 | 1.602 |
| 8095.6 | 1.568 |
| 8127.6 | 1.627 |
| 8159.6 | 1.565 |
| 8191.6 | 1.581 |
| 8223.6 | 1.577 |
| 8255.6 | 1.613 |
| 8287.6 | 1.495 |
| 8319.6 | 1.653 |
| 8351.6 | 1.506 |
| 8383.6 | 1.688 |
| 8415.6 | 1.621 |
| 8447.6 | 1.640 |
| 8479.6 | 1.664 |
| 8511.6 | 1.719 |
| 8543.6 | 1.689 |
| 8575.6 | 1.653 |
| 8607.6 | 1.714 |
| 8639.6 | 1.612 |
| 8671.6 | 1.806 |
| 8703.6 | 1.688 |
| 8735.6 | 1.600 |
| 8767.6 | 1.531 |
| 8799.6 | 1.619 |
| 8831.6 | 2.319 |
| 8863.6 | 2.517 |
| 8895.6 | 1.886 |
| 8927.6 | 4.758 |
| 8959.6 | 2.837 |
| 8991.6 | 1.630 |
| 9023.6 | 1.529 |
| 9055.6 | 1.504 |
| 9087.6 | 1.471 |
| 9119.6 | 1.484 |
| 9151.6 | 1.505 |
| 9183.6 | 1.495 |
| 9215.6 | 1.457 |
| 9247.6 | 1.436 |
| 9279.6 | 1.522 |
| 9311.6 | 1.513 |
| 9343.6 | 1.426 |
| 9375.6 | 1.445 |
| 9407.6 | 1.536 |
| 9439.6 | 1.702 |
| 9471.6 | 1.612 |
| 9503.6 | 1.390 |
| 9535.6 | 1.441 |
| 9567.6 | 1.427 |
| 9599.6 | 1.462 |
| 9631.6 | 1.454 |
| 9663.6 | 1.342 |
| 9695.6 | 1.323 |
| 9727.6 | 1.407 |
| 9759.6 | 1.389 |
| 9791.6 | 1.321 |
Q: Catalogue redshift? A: 0.78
